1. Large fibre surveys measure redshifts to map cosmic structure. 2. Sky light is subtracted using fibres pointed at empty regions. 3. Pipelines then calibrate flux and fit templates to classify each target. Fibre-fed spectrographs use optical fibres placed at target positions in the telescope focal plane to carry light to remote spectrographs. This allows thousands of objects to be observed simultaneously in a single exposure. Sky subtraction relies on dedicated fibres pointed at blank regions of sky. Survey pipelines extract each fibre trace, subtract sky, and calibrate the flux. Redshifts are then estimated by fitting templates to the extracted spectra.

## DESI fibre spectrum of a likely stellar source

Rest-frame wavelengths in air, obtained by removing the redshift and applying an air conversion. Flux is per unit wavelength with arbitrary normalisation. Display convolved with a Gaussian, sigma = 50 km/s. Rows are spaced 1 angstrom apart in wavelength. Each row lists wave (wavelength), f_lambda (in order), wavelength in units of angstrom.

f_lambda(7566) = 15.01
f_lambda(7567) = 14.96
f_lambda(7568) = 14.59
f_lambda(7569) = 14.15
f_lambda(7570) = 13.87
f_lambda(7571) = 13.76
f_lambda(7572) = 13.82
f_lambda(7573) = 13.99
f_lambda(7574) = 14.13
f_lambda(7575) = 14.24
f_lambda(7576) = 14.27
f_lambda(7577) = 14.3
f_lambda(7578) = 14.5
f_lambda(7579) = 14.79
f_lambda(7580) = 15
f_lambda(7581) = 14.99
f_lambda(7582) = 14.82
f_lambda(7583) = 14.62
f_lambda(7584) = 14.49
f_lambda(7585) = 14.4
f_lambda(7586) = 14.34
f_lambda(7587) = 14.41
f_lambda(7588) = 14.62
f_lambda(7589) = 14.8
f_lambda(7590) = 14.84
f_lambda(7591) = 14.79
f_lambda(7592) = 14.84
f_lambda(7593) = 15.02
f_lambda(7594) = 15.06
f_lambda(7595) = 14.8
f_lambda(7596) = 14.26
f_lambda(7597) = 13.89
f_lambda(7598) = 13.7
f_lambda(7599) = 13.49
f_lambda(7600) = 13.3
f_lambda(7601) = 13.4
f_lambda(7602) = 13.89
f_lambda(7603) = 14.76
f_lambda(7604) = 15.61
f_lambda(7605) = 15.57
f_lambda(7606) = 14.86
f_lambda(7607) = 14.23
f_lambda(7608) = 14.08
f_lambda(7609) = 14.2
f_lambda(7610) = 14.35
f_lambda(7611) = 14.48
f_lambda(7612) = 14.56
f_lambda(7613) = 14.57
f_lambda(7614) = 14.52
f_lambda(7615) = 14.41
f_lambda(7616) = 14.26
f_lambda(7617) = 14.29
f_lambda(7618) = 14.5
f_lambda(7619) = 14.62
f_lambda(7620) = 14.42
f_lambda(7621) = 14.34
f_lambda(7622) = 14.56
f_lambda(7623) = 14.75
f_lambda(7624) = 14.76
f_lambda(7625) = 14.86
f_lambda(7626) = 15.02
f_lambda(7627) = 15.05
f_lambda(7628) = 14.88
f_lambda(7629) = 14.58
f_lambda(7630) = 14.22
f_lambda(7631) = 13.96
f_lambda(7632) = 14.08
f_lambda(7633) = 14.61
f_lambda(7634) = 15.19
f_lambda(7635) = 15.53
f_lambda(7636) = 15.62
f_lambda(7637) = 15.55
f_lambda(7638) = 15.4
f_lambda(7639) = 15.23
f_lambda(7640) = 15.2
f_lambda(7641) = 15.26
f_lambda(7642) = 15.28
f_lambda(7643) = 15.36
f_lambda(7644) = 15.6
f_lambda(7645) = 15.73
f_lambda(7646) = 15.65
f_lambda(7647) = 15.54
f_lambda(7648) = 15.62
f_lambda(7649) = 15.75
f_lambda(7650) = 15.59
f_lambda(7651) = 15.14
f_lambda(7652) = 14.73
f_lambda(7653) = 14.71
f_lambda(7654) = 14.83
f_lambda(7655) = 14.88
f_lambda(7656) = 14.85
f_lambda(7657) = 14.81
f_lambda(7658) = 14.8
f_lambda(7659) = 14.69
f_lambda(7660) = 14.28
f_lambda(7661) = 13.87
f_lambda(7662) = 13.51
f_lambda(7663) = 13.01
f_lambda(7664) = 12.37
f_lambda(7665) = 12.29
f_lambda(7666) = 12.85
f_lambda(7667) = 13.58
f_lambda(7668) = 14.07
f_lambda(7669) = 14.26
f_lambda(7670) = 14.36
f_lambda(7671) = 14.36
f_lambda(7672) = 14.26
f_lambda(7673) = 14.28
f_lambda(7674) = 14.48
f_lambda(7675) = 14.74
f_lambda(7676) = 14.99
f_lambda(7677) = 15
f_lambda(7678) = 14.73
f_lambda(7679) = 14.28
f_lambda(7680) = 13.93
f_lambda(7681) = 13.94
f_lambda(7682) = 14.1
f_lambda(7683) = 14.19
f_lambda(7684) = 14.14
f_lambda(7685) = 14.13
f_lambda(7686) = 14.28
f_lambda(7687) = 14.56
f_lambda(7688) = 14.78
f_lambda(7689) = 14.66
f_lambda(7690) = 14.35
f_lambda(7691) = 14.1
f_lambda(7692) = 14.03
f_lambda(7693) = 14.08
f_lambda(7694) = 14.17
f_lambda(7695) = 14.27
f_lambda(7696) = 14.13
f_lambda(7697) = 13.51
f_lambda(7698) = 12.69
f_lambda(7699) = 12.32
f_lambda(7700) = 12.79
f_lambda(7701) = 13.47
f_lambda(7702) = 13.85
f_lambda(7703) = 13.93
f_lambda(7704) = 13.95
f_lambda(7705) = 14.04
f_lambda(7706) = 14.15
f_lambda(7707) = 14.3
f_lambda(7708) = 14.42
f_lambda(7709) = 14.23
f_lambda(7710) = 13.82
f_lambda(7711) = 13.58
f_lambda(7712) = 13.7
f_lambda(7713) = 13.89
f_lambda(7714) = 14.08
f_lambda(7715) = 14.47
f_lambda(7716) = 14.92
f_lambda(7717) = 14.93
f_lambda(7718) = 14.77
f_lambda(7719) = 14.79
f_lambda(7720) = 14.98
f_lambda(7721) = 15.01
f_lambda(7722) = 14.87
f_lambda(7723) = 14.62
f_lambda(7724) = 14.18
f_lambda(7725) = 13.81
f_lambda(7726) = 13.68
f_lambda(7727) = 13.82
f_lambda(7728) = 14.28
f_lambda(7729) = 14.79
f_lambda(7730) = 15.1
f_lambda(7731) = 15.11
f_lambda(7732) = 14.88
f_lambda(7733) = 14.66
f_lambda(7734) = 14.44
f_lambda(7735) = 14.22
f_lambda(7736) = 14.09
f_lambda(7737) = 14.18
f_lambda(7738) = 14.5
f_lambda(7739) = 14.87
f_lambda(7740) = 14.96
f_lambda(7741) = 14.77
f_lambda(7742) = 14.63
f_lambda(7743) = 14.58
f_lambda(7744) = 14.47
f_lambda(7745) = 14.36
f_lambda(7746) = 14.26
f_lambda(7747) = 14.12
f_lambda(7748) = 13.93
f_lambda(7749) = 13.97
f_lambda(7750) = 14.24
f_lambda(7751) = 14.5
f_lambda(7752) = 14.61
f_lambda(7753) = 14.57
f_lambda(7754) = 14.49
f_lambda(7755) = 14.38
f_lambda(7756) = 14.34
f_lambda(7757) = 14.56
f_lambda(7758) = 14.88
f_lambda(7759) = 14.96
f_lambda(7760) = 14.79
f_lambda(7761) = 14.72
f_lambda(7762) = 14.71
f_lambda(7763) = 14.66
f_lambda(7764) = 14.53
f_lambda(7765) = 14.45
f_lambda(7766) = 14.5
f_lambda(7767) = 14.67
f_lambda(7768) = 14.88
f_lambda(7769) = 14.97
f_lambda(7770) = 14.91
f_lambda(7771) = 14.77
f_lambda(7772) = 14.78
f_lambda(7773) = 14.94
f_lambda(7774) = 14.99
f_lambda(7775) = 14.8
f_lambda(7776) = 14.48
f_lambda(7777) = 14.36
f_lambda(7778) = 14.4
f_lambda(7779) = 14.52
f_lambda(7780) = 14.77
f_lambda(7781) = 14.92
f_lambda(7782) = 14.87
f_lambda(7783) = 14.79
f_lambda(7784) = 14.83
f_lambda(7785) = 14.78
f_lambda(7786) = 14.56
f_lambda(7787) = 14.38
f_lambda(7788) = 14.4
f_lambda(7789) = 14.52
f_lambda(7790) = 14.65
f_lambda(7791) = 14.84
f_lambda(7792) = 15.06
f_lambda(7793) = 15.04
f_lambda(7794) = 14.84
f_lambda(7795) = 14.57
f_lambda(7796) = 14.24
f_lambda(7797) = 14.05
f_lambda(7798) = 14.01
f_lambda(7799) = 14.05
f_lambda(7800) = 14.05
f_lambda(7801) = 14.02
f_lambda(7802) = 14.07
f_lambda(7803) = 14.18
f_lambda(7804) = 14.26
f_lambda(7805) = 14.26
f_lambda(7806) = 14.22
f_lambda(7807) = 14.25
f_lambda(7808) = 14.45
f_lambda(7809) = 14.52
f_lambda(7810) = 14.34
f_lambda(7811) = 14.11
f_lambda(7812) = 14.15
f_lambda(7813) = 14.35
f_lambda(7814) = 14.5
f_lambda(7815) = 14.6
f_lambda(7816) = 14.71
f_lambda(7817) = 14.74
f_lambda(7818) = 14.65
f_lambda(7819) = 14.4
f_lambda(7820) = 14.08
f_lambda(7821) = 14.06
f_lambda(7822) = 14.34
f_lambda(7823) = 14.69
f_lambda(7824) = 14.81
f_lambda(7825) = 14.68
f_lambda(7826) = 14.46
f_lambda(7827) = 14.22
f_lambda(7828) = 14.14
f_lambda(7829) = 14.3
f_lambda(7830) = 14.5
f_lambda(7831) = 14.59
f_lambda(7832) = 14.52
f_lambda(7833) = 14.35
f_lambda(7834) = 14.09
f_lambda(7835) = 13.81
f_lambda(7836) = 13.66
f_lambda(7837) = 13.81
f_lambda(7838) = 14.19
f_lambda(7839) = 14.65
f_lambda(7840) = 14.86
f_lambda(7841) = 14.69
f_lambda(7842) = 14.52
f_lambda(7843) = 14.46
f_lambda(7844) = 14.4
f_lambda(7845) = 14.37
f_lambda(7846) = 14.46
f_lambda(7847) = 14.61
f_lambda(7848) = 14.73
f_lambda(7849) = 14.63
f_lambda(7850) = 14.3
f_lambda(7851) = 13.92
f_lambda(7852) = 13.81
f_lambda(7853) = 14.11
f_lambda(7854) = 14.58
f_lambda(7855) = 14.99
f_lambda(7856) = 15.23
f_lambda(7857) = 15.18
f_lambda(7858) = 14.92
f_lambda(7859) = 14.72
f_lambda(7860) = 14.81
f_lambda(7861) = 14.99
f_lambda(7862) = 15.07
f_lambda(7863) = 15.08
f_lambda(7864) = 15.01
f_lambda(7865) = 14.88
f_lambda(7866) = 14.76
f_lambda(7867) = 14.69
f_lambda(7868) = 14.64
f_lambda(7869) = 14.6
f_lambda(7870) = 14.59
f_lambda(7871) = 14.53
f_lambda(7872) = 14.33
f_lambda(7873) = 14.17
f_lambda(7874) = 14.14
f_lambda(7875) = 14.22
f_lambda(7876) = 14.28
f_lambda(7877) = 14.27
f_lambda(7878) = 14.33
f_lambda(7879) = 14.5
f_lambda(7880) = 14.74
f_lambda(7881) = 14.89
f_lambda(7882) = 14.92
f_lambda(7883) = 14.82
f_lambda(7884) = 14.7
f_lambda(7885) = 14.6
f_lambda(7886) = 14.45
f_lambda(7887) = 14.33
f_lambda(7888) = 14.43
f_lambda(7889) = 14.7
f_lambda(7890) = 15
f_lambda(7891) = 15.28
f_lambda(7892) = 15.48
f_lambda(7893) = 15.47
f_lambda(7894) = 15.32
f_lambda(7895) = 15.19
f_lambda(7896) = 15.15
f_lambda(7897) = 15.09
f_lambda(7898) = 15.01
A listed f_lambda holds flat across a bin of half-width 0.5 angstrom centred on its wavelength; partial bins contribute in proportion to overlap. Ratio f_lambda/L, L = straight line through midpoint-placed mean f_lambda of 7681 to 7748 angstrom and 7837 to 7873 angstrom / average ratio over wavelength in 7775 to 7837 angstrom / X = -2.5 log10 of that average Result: 0.00 mag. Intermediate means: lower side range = 14.2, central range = 14.4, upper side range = 14.6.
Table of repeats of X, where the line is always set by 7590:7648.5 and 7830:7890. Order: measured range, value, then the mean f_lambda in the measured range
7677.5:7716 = 0.050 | 14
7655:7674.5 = 0.055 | 14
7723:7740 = 0.015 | 14.4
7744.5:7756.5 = 0.023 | 14.3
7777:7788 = -0.004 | 14.7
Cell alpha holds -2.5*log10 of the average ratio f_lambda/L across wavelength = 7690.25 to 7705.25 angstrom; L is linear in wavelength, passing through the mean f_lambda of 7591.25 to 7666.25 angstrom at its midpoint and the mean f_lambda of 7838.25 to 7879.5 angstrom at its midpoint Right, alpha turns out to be 0.070 mag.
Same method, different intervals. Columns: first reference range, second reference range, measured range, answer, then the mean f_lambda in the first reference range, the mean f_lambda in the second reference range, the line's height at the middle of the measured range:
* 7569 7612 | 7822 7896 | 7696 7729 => 0.032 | 14.4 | 14.6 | 14.5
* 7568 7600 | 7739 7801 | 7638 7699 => 0.003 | 14.4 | 14.6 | 14.5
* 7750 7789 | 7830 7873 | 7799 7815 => 0.027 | 14.7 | 14.5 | 14.6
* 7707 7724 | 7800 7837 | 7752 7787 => -0.023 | 14.4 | 14.3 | 14.4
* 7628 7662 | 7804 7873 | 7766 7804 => 0.003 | 15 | 14.5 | 14.6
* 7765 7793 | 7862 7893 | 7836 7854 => 0.023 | 14.7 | 14.7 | 14.7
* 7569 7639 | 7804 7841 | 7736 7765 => -0.007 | 14.5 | 14.4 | 14.4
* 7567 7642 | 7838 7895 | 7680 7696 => 0.027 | 14.6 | 14.7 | 14.6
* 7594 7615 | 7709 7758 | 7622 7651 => -0.056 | 14.3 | 14.4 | 14.4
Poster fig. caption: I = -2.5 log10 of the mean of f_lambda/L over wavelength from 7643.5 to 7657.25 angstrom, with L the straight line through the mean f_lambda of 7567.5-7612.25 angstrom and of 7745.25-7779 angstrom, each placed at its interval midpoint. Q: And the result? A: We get -0.06 mag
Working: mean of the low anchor 14.4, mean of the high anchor 14.6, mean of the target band 15.3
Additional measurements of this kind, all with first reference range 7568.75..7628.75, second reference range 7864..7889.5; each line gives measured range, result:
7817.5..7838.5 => 0.02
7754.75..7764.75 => -0.01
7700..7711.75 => 0.04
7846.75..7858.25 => 0.00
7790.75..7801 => 0.01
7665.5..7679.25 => 0.01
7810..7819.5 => 0.01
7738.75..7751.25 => 0.01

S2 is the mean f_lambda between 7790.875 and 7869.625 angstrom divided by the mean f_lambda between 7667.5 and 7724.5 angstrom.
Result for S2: 1.0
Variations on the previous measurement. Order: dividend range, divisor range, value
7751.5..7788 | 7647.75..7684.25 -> 1.02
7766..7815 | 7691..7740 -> 1.02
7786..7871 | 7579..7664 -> 0.99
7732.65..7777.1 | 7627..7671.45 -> 0.99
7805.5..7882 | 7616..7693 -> 0.99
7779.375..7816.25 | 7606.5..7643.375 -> 0.98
